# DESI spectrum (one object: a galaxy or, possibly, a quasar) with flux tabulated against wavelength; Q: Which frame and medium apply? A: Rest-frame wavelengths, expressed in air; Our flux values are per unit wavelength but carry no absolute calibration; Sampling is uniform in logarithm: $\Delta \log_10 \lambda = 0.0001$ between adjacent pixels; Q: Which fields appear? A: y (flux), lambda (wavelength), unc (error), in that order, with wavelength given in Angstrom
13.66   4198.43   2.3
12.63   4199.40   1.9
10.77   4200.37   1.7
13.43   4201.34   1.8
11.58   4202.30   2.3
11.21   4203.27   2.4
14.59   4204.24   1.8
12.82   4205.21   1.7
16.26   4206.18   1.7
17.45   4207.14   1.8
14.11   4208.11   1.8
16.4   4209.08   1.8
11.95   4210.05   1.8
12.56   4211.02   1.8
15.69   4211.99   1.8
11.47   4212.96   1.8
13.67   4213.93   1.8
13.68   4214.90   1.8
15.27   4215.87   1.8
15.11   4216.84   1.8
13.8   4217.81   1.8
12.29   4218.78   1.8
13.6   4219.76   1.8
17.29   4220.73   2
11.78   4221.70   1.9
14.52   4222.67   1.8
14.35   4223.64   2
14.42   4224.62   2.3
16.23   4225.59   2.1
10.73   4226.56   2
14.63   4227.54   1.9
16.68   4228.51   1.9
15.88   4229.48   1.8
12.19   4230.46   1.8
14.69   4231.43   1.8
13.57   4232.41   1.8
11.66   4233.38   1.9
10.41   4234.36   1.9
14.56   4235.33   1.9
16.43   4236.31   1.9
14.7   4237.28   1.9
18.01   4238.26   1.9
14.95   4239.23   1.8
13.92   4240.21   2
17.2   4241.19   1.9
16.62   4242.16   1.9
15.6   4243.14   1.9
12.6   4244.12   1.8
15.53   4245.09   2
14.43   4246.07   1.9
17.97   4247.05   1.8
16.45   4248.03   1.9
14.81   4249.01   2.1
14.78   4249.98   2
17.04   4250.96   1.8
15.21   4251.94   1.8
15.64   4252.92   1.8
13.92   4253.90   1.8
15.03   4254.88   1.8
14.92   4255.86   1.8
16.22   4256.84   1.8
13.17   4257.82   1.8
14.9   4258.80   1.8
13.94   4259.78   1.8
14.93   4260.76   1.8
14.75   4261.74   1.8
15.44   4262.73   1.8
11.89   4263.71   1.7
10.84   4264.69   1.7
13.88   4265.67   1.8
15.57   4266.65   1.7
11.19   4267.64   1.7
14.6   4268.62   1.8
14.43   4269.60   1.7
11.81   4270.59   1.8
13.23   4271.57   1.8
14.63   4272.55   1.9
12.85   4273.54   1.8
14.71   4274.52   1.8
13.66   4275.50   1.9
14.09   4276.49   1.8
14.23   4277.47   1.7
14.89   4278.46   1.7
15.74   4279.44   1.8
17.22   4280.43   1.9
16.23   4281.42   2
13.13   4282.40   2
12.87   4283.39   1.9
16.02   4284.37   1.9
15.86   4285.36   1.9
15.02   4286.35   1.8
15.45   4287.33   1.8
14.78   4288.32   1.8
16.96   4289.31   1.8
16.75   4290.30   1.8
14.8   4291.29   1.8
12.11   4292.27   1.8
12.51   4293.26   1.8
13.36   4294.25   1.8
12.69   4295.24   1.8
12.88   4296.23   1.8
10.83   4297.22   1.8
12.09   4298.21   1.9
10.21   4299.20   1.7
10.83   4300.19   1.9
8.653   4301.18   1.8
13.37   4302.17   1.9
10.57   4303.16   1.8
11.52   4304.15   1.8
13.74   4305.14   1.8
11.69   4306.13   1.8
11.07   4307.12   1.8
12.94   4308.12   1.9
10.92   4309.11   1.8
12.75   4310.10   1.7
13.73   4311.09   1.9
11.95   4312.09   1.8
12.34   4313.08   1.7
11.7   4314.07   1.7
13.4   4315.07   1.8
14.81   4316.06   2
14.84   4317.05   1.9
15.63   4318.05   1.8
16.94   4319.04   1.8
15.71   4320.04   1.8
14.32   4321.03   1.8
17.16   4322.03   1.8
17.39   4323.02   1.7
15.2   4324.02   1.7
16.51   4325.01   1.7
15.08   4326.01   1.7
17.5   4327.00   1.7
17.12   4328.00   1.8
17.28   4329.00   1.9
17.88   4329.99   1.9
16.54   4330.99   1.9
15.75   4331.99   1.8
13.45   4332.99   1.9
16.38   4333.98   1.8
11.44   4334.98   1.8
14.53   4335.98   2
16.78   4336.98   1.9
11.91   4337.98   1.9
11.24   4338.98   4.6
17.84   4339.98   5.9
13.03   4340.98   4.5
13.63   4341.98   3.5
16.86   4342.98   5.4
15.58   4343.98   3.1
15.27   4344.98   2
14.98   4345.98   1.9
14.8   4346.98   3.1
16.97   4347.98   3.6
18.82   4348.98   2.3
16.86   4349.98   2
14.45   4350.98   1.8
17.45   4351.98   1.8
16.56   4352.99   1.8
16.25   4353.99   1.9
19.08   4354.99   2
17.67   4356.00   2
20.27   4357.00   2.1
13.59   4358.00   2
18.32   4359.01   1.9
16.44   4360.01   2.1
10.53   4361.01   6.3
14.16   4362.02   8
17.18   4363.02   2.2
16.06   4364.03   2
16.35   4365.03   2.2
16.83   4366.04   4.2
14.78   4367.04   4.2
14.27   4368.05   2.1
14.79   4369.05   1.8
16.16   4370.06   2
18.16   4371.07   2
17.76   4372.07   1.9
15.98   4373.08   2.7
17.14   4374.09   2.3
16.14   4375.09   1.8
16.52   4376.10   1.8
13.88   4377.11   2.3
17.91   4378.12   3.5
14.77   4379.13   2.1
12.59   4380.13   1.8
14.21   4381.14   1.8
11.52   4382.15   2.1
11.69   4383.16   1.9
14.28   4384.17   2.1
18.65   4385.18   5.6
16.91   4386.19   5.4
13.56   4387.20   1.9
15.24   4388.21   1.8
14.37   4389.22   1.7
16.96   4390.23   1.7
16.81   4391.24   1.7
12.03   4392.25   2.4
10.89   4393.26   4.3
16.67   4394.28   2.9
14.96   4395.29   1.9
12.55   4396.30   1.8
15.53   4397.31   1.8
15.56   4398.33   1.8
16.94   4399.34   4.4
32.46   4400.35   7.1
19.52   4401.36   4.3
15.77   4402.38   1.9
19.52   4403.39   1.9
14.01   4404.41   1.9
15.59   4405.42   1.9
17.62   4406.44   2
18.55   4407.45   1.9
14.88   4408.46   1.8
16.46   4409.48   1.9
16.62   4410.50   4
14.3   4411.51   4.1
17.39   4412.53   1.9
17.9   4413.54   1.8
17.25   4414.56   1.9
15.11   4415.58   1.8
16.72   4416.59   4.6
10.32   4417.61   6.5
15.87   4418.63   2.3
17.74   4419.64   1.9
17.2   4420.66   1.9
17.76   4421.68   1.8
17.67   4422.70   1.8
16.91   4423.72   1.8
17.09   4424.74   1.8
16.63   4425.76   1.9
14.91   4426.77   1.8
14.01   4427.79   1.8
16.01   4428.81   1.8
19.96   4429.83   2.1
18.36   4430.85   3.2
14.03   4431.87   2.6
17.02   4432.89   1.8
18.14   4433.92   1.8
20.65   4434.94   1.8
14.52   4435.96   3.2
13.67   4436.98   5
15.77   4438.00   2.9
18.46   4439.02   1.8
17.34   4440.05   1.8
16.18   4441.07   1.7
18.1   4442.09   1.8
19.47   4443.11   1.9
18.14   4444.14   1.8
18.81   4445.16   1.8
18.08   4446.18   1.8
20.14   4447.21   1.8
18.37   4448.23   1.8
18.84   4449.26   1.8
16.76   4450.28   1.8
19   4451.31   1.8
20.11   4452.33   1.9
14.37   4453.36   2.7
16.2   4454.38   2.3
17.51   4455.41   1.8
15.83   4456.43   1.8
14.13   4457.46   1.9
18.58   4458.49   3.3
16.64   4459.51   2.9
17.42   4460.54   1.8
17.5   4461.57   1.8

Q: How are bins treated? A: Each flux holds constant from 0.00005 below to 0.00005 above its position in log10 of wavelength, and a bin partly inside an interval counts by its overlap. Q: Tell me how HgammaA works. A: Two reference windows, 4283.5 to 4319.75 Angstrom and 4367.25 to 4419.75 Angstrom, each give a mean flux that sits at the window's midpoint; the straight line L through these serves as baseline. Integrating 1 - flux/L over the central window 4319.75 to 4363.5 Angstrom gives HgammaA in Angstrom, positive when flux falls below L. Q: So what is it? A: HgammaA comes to -4.32 Angstrom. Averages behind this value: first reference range 13.2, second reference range 15.9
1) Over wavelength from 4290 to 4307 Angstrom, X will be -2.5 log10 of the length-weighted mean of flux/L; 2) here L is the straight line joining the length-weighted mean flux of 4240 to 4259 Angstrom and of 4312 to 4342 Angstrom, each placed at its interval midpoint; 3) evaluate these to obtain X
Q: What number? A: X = 0.24 mag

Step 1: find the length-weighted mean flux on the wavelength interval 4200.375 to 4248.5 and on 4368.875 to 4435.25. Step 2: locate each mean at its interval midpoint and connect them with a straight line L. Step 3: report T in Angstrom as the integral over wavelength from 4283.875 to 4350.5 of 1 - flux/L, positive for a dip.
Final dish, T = 4.40 Angstrom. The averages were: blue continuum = 14.4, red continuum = 16.2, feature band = 14.3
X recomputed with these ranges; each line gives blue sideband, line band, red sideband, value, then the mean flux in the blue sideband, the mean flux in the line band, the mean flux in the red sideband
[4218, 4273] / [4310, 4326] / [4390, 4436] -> 0.05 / 14.5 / 14.7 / 16.6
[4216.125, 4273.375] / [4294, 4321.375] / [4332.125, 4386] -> 0.19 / 14.5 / 12.7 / 15.5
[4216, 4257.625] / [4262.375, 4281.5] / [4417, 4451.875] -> 0.09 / 14.8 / 14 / 17.1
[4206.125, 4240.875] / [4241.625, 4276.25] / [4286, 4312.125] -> -0.07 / 14.3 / 14.5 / 12.7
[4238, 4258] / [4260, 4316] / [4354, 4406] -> 0.16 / 15.4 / 13.4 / 16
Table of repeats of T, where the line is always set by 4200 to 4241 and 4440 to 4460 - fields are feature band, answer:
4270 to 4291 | 0.33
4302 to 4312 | 2.10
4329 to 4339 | 0.60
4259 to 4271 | 0.90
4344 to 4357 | -0.49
